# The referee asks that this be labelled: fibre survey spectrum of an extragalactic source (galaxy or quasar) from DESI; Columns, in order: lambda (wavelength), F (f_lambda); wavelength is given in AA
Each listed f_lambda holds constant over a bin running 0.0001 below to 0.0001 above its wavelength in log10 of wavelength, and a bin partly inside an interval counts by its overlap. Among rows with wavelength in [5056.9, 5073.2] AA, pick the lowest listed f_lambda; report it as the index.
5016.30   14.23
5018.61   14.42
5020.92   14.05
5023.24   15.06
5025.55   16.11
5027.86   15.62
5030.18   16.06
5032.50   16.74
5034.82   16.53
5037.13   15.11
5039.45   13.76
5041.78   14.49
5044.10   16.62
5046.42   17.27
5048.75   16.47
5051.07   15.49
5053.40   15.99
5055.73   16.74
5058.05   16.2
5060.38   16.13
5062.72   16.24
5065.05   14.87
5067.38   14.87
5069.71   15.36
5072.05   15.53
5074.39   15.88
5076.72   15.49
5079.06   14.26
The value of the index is 14.87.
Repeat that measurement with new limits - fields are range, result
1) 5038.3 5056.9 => 13.76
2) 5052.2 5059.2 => 15.99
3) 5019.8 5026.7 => 14.05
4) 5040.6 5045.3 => 14.49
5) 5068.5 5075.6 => 15.36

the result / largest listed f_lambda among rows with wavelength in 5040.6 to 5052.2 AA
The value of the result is 17.27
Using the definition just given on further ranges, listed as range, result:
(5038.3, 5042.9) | 14.49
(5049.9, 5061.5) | 16.74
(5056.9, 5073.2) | 16.24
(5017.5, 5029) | 16.11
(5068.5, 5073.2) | 15.53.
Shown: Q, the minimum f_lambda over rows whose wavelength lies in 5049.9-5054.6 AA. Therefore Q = 15.49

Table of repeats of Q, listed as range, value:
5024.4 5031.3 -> 15.62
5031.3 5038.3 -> 15.11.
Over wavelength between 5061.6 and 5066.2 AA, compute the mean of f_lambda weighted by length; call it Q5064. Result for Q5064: 15.6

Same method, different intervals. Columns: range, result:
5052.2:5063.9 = 16.3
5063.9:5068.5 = 14.9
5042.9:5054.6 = 16.4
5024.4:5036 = 16.2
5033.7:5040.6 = 15.1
